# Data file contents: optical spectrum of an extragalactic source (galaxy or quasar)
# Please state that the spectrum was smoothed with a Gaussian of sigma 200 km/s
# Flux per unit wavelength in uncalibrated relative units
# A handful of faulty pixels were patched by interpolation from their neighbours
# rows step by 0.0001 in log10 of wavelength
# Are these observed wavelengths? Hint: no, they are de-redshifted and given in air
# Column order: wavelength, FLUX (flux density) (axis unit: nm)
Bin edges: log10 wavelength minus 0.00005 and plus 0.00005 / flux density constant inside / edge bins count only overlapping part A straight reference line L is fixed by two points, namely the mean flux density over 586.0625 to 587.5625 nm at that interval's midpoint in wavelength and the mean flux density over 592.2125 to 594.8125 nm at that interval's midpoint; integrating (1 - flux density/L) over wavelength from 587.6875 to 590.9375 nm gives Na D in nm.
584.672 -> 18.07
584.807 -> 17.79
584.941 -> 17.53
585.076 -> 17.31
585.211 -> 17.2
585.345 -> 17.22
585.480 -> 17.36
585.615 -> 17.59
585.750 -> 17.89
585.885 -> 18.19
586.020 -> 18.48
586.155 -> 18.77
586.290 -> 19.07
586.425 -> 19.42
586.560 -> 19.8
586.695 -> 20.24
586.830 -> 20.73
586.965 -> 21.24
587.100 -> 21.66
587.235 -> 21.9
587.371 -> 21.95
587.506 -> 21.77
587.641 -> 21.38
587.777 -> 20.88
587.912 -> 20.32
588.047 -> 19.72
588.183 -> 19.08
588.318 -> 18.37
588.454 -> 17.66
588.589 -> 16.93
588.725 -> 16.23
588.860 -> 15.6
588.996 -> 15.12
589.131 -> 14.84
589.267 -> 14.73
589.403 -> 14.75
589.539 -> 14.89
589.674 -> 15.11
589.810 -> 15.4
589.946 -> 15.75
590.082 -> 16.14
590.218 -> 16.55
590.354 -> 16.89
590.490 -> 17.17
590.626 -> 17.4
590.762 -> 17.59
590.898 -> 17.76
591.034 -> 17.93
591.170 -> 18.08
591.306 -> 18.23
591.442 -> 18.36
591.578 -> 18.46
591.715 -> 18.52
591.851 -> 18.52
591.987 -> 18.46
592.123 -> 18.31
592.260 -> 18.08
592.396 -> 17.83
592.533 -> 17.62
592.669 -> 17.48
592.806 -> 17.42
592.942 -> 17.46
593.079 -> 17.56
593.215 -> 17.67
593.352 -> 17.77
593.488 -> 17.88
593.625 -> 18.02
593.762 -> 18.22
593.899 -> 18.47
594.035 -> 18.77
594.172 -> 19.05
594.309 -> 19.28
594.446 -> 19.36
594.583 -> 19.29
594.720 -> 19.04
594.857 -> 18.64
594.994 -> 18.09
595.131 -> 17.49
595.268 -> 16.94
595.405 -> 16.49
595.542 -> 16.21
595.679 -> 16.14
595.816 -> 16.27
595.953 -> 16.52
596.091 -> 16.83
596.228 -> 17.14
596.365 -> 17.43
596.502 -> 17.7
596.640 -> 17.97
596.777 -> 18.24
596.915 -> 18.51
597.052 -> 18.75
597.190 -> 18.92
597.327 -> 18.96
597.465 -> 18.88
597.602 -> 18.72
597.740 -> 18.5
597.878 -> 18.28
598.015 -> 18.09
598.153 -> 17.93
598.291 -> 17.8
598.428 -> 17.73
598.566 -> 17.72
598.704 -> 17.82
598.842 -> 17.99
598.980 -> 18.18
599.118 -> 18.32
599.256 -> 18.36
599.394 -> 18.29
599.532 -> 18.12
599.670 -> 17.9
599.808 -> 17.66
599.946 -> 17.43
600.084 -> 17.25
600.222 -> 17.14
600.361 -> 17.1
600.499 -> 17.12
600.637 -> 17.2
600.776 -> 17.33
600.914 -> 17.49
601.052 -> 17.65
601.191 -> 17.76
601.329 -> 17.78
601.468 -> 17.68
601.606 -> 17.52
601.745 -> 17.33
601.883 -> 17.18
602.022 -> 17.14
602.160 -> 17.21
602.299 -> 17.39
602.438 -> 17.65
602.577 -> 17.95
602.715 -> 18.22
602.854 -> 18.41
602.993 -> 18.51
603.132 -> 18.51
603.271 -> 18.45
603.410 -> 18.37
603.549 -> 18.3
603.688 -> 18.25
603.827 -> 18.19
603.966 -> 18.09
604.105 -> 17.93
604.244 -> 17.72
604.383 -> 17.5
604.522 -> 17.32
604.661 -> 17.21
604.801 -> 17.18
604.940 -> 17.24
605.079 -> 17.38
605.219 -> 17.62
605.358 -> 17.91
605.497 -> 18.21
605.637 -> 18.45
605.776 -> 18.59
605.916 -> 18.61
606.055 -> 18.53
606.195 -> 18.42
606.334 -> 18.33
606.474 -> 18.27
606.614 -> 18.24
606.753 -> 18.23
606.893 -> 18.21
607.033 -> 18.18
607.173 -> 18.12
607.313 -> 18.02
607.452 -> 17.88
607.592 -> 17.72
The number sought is 0.46 nm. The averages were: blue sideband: 20.6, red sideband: 18.2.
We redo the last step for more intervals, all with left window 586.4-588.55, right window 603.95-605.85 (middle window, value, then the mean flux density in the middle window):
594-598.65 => 0.25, 18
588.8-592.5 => 0.55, 16.9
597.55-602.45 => 0.20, 17.7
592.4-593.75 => 0.13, 17.7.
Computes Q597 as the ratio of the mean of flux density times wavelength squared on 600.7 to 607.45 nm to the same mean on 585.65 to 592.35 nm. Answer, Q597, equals 1.04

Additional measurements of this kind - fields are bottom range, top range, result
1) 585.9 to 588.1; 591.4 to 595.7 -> 0.90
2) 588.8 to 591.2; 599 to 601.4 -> 1.13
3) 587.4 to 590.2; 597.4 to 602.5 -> 1.07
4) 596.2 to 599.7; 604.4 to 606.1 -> 1.01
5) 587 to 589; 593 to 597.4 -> 0.95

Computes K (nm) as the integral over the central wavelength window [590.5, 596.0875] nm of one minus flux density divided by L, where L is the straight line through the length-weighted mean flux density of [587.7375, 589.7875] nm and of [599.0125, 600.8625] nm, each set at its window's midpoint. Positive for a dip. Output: -0.23 nm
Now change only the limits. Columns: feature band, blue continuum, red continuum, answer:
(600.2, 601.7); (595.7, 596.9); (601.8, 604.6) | 0.02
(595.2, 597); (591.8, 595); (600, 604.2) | 0.10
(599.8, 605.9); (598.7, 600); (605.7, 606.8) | 0.17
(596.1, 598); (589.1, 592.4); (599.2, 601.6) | -0.09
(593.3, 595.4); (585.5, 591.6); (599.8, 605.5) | -0.05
